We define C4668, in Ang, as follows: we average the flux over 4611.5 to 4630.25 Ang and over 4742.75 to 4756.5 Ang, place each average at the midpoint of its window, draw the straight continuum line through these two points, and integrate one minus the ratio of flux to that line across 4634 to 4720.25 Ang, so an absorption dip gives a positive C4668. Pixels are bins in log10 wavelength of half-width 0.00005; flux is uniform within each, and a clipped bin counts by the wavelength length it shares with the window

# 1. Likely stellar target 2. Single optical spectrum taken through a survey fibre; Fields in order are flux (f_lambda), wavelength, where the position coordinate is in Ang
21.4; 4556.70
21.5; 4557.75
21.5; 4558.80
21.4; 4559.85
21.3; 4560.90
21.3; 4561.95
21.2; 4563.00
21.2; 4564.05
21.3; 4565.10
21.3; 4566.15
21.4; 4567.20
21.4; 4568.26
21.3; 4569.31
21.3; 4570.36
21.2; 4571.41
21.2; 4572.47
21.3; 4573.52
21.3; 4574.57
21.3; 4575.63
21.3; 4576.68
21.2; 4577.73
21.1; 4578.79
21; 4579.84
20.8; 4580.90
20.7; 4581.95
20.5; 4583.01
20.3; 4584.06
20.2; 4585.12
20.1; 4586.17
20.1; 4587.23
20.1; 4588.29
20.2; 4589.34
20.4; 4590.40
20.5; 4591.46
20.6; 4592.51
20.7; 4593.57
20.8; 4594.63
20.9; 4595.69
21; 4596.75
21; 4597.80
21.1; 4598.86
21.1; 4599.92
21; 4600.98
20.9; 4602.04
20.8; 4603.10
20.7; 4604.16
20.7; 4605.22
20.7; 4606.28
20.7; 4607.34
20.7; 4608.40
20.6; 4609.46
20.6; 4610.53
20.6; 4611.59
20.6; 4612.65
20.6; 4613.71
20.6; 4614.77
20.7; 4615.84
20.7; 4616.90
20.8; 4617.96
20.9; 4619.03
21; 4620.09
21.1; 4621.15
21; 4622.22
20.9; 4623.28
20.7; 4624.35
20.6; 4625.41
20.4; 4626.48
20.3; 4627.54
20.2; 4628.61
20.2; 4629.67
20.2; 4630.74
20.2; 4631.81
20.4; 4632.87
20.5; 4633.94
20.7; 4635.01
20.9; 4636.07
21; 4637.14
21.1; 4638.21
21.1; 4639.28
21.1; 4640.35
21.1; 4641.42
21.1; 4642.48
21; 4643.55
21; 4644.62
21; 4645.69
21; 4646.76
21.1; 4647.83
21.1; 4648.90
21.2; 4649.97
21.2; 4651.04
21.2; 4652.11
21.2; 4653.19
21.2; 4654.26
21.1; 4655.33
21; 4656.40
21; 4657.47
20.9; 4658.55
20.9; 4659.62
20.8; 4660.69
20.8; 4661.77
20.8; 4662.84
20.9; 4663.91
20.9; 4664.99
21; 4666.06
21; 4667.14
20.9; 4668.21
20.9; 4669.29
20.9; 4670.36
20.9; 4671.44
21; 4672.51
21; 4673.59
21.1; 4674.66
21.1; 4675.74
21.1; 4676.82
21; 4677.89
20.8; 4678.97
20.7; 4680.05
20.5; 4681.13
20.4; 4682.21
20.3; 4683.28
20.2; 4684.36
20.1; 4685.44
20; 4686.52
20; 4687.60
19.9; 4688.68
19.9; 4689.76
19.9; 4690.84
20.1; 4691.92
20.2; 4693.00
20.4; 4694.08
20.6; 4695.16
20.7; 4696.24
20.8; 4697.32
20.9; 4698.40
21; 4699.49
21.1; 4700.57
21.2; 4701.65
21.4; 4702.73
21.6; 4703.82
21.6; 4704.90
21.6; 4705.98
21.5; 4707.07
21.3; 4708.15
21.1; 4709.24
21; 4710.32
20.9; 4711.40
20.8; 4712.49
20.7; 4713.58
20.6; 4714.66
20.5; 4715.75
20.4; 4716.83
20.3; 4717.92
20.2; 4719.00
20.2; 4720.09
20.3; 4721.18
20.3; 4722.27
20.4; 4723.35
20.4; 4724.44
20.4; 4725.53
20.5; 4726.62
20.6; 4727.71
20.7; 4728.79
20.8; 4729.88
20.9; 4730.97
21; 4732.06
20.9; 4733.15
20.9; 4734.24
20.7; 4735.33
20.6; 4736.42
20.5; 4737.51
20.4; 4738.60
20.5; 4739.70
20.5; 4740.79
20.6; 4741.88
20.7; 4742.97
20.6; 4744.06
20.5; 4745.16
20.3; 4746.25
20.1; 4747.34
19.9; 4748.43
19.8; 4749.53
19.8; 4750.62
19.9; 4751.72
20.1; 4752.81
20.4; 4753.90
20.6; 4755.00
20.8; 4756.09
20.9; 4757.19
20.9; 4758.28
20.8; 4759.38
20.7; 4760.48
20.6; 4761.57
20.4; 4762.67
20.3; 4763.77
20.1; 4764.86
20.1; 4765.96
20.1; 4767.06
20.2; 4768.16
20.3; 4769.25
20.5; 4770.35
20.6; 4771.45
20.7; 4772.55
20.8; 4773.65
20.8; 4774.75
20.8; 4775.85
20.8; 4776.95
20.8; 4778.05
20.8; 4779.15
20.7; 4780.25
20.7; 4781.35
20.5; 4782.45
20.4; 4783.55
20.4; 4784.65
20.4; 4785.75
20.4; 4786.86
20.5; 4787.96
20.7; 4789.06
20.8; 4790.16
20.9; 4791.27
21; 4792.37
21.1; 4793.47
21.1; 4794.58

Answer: -1.5 Ang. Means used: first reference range 20.7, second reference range 20.3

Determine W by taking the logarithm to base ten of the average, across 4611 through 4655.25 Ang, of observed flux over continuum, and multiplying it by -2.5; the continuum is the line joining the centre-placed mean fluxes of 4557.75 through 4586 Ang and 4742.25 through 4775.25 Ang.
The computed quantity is 0.00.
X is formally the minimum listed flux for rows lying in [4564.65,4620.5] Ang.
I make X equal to 20.1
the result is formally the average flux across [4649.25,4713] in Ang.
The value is 20.8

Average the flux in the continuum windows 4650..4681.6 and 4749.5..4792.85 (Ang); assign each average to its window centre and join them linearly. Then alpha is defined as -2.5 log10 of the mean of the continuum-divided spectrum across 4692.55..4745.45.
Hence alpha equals 0.00 mag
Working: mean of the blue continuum 21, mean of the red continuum 20.5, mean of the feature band 20.7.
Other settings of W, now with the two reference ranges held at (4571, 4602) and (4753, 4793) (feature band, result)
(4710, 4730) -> 0.01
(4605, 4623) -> 0.00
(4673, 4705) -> 0.00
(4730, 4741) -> 0.00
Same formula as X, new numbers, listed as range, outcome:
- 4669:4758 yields 19.8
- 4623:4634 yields 20.2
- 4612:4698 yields 19.9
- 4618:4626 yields 20.6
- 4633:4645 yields 20.5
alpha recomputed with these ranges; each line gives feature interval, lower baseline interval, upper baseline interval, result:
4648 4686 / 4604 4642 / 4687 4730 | -0.01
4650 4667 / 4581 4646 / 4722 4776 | -0.02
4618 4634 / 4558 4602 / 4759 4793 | 0.01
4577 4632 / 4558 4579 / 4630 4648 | 0.02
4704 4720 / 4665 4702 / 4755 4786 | -0.01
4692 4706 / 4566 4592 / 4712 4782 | -0.02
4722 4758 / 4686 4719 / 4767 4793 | 0.01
